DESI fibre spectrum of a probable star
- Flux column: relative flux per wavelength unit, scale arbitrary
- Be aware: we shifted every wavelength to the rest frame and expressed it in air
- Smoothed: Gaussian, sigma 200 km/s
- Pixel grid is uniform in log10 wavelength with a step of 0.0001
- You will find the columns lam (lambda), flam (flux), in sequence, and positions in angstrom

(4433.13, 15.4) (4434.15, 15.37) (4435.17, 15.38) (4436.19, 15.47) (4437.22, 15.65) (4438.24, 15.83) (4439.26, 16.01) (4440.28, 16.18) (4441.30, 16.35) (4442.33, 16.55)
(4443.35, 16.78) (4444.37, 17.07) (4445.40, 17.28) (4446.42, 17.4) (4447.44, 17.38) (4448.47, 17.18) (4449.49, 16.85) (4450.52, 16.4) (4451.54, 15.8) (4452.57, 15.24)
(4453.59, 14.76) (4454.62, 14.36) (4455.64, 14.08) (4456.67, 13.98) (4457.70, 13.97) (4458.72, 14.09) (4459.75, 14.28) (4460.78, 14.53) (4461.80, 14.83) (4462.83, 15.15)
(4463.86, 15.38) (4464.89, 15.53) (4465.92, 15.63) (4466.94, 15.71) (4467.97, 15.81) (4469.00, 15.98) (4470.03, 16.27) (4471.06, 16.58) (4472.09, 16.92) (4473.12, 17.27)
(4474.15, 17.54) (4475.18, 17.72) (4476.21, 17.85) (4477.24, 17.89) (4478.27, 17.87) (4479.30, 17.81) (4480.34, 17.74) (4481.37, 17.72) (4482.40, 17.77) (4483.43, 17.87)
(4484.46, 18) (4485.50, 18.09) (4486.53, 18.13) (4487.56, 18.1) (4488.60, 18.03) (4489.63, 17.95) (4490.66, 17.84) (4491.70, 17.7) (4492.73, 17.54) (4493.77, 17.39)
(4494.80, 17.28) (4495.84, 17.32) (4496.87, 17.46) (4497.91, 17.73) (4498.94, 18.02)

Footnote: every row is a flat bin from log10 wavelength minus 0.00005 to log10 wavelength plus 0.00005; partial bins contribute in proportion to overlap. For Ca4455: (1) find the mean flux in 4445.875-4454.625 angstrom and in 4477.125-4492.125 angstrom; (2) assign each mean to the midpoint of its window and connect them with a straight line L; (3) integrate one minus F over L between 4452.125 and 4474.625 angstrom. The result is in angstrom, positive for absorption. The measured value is 2.1 angstrom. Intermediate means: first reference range 16.3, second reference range 17.9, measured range 15.4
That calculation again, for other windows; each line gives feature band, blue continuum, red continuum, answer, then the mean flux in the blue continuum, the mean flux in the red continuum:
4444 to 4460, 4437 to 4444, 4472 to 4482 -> 1.0 angstrom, 16.3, 17.7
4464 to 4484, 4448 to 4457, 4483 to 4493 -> 0.0 angstrom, 15.4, 17.9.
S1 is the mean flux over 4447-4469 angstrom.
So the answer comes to 15.3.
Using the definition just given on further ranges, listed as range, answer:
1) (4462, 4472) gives 15.8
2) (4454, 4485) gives 16.2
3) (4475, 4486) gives 17.8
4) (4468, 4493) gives 17.6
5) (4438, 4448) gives 16.7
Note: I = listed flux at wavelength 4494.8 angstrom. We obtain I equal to 17.28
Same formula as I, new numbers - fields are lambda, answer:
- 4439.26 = 16.01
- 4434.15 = 15.37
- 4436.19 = 15.47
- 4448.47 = 17.18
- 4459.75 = 14.28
